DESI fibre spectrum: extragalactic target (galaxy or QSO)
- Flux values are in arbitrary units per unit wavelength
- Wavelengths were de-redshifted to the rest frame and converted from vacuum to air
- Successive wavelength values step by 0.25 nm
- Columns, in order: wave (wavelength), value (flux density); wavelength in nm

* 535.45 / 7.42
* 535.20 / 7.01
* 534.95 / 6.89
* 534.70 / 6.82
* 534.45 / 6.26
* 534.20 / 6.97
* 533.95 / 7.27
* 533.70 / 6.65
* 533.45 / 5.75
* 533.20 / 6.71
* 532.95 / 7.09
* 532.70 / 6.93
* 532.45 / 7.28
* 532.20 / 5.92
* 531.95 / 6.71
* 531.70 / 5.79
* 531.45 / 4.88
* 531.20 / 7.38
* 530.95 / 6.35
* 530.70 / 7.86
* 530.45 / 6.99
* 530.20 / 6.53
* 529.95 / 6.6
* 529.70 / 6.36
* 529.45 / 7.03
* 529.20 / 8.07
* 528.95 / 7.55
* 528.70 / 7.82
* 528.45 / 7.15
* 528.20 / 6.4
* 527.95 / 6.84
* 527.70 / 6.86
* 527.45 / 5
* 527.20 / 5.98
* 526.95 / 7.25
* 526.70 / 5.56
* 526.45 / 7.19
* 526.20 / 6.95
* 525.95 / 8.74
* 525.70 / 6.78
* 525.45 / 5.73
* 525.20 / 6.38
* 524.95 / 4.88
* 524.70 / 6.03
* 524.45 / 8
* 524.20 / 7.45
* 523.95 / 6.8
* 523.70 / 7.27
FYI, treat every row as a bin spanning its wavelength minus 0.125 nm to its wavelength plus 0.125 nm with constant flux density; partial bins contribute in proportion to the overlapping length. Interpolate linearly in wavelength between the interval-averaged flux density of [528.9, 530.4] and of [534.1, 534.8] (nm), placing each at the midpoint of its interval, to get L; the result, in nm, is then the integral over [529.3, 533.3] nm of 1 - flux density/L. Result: 0.13 nm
